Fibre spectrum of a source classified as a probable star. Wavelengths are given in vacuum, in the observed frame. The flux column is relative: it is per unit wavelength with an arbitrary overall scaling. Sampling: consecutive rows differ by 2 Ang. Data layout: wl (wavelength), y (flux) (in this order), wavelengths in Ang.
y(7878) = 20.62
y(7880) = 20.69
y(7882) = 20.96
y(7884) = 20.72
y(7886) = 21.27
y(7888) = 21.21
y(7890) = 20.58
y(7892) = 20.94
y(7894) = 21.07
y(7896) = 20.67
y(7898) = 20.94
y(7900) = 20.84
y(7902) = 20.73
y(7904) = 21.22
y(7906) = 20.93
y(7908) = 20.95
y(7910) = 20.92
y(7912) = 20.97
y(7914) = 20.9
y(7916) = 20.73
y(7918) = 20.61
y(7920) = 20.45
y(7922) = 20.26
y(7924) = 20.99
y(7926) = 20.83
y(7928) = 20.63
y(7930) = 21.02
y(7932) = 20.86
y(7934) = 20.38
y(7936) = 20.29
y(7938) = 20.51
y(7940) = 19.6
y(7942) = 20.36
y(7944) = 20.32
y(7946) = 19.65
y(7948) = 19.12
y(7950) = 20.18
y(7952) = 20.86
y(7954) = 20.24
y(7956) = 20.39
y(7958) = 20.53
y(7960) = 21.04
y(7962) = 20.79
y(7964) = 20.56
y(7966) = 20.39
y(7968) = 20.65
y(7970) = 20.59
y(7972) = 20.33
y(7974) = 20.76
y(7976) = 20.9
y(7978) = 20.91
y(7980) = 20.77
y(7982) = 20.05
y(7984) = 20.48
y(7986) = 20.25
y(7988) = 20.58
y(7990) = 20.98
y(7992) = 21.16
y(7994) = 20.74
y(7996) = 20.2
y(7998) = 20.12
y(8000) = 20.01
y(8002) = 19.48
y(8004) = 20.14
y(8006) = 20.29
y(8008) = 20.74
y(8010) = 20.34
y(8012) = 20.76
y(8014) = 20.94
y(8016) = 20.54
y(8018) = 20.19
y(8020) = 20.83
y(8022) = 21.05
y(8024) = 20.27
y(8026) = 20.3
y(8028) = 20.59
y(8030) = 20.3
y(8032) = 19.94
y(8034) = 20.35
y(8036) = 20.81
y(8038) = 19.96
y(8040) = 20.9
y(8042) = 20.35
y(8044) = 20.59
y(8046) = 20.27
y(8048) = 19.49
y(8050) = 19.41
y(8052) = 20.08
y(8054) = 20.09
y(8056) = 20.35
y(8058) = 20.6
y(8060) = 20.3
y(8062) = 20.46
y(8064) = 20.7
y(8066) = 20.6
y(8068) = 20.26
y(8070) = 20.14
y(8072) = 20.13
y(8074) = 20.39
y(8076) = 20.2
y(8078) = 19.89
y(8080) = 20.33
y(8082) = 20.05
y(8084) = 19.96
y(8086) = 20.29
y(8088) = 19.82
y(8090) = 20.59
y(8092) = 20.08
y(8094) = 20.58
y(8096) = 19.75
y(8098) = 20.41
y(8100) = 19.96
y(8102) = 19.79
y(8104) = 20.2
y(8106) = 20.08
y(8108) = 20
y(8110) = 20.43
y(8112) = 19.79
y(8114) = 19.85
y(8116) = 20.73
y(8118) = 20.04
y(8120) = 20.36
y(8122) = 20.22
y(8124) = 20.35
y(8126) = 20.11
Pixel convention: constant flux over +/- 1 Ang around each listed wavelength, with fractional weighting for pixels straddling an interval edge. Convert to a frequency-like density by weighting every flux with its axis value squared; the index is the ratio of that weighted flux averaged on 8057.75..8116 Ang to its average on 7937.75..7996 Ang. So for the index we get 1.02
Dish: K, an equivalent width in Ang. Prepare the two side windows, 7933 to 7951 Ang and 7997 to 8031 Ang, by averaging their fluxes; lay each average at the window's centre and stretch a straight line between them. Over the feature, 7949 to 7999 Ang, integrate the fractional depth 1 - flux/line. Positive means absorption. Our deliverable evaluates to -0.92 Ang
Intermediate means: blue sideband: 20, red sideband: 20.4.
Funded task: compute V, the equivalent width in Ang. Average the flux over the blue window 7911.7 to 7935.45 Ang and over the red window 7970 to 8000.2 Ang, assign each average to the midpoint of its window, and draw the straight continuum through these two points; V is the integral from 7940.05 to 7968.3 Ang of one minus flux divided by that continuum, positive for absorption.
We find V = 0.4 Ang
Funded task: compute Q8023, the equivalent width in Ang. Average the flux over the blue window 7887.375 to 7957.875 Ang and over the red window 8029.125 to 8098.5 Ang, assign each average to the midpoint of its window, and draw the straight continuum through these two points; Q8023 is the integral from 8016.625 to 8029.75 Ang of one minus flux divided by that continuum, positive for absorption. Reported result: -0.12 Ang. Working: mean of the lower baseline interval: 20.6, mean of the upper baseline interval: 20.2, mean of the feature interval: 20.5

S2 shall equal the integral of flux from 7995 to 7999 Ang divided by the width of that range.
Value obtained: 20.2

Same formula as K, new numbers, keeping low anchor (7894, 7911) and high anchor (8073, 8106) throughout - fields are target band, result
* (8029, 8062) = 0.13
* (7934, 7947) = 0.38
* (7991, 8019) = 0.12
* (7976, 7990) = 0.01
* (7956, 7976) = 0.02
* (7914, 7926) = 0.11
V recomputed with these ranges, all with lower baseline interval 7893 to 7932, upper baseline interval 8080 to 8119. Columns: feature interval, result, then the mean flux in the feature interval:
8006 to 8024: -0.2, 20.6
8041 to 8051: 0.2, 20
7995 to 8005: 0.2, 20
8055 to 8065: -0.1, 20.5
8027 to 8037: 0.0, 20.4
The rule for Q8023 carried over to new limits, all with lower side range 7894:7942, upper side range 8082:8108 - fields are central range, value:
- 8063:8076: -0.1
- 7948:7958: 0.1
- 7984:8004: 0.1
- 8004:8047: -0.3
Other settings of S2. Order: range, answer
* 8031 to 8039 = 20.3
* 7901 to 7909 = 21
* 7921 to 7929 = 20.7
